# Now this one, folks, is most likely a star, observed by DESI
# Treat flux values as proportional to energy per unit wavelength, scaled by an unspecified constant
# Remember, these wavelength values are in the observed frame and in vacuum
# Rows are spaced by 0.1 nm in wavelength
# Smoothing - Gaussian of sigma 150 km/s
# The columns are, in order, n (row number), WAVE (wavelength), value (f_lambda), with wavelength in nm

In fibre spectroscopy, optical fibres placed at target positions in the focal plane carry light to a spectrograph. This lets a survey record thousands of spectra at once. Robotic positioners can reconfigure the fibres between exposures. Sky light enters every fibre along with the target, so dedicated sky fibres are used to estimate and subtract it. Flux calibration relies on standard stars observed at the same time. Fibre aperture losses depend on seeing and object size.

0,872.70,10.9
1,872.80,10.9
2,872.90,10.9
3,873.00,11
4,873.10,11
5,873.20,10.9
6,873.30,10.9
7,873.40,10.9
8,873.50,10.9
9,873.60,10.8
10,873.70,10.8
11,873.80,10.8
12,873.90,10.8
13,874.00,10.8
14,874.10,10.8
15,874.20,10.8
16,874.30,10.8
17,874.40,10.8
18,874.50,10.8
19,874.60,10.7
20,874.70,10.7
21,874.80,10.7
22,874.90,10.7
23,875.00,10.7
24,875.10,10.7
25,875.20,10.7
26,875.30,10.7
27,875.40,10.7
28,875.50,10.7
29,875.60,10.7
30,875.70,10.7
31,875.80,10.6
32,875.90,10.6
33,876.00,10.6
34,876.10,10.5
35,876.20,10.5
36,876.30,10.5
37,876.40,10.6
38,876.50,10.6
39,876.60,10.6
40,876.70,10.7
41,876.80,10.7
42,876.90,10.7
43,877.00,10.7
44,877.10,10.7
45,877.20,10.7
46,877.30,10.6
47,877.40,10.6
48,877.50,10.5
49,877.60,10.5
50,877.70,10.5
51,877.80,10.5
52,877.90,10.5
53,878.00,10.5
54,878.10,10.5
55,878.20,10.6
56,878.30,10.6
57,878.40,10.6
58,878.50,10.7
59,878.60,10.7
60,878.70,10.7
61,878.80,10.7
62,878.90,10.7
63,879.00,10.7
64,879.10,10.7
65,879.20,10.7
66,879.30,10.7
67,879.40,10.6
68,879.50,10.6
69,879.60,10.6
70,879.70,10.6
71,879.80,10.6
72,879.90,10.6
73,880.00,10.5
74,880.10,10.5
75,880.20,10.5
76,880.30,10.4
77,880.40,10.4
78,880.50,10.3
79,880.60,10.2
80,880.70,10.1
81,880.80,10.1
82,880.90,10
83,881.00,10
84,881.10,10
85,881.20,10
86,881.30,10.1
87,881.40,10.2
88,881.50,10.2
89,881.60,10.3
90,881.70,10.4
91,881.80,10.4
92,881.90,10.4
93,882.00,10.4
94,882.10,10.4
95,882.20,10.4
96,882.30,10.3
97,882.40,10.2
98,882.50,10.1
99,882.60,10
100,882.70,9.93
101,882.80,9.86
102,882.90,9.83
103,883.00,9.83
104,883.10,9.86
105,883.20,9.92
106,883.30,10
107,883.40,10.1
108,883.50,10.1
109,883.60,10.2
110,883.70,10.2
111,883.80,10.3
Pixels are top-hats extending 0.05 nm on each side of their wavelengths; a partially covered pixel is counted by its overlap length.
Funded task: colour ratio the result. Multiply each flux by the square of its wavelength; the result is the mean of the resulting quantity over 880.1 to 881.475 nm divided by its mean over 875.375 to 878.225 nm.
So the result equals 1.0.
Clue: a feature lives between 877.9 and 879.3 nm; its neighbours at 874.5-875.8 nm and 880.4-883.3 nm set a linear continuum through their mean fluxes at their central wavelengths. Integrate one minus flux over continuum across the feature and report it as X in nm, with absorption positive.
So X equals -0.03 nm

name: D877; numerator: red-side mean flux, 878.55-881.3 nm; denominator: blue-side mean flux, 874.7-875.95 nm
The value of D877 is 1.0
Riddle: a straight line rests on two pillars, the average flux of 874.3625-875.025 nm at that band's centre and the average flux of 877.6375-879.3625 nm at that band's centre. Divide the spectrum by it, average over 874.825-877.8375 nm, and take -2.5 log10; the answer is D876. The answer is 0.01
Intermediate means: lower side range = 10.7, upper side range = 10.6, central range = 10.6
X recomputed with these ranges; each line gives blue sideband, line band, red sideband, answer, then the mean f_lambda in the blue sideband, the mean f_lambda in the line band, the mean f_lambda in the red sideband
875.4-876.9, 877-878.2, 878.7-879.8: 0.009 nm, 10.6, 10.6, 10.7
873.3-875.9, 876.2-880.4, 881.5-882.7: -0.033 nm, 10.8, 10.6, 10.3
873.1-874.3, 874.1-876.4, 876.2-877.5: 0.013 nm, 10.8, 10.7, 10.6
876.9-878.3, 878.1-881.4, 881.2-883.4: -0.026 nm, 10.6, 10.5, 10.1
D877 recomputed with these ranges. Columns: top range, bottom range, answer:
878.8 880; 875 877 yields 1.00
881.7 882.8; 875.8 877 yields 0.97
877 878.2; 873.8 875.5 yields 0.98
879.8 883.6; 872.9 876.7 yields 0.95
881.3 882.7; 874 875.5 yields 0.96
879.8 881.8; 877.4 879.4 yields 0.97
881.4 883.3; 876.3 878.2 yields 0.96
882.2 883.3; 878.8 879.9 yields 0.94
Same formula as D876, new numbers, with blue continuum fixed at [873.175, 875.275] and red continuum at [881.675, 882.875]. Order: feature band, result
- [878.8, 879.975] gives -0.02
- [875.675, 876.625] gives 0.01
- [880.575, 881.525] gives 0.02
